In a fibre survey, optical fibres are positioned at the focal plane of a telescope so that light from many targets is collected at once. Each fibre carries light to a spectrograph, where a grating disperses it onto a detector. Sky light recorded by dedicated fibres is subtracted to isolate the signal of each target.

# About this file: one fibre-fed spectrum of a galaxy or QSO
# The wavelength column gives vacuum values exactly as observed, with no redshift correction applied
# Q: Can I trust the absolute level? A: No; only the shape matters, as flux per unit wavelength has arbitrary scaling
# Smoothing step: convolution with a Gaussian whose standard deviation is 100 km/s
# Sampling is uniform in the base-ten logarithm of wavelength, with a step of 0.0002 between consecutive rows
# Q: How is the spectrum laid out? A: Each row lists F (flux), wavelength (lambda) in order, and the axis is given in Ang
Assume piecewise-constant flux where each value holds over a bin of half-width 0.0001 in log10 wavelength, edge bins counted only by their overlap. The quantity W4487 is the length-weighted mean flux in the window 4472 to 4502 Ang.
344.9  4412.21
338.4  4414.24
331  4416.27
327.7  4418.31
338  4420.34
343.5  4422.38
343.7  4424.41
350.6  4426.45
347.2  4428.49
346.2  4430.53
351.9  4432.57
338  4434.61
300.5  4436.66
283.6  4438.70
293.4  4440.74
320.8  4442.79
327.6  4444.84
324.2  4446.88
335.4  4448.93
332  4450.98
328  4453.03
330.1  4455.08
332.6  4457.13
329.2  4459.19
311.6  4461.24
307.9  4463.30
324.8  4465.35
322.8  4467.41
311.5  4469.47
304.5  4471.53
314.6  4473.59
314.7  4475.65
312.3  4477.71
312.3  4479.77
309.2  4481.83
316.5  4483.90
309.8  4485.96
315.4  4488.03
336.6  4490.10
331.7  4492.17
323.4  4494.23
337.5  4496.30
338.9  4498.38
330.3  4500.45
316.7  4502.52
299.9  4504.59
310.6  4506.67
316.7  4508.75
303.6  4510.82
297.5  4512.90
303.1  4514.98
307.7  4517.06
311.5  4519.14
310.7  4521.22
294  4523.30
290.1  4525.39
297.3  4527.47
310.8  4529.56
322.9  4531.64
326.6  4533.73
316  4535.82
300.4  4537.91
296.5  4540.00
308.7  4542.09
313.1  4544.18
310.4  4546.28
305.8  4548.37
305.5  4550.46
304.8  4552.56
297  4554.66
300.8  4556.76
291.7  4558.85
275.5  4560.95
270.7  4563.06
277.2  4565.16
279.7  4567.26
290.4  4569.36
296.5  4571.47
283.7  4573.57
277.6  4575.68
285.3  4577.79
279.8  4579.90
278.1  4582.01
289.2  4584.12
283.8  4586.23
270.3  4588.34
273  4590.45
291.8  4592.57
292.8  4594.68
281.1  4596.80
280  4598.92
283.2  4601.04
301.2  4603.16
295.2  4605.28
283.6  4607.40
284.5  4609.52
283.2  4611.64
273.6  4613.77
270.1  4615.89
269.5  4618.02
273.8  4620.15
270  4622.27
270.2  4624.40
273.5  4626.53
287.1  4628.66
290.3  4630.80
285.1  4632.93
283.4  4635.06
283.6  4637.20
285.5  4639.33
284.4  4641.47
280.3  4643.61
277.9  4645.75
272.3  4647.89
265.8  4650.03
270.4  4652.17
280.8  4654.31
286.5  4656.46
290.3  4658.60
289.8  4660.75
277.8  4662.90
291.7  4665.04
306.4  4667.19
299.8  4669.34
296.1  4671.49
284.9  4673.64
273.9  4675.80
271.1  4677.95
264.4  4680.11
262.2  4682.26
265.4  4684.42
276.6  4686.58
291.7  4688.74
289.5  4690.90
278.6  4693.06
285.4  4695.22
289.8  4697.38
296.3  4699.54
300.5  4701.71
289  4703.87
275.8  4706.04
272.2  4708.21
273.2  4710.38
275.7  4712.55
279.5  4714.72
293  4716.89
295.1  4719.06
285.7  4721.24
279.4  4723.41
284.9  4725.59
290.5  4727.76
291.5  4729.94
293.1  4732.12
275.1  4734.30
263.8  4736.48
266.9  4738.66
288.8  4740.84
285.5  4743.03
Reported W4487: 321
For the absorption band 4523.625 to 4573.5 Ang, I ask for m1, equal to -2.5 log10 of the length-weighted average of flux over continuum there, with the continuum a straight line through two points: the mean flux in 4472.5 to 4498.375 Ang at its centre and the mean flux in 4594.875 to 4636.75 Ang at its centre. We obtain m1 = 0.01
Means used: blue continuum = 320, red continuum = 281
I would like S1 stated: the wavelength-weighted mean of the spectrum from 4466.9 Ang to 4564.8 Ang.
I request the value 309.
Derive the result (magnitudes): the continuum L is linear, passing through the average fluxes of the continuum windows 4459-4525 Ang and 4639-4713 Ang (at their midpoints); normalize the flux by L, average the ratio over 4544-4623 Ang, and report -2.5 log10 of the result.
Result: 0.05 mag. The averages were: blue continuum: 315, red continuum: 282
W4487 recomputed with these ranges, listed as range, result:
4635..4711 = 282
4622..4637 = 281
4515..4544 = 307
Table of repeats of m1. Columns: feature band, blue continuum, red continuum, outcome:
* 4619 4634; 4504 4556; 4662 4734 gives 0.06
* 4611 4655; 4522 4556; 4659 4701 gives 0.05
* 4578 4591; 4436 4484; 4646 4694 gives 0.06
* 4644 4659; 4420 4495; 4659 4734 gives 0.05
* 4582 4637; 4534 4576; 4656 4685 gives 0.03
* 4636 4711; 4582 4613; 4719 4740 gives 0.00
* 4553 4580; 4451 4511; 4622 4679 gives 0.06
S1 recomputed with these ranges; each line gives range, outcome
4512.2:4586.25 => 297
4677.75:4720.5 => 281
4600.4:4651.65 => 280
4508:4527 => 304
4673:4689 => 272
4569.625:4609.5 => 285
